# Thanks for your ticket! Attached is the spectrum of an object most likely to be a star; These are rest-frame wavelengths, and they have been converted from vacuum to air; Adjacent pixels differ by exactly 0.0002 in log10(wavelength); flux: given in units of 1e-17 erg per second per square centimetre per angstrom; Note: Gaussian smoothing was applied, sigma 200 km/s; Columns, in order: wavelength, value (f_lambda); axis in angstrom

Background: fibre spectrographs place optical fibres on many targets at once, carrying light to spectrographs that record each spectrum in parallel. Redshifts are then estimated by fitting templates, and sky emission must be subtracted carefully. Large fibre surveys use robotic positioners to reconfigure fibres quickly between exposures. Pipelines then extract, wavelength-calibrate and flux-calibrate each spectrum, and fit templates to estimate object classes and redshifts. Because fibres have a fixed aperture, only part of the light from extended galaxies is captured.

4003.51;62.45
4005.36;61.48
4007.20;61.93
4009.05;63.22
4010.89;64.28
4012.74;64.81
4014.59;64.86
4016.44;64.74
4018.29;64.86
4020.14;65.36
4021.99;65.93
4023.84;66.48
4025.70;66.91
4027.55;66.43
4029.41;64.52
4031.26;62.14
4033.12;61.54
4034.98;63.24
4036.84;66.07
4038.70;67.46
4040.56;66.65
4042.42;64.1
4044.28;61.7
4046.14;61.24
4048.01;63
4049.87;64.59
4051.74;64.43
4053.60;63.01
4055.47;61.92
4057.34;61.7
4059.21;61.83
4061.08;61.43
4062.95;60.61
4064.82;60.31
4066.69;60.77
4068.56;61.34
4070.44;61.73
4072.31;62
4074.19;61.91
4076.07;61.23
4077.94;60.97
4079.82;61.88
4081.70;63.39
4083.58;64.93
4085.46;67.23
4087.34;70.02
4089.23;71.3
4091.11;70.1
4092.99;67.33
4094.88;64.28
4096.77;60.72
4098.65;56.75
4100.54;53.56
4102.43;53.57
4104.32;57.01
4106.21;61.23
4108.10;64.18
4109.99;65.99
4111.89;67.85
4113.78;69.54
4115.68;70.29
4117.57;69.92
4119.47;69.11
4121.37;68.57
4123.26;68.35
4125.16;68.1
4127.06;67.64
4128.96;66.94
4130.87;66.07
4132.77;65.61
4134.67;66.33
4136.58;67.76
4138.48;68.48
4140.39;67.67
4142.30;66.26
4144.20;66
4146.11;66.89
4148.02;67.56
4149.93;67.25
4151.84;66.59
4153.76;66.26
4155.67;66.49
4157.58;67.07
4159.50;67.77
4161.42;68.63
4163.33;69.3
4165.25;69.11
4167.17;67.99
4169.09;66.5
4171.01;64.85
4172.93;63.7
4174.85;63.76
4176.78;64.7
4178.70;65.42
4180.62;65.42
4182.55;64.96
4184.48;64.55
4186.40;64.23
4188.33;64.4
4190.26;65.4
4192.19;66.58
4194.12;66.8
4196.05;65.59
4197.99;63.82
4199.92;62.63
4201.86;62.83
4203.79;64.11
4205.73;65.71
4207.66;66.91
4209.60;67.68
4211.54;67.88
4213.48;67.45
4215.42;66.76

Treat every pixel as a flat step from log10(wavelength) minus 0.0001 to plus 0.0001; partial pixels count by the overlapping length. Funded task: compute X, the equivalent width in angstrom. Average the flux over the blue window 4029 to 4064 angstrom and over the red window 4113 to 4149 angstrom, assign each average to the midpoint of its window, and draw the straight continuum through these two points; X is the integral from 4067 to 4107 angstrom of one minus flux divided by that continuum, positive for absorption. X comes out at 1.8 angstrom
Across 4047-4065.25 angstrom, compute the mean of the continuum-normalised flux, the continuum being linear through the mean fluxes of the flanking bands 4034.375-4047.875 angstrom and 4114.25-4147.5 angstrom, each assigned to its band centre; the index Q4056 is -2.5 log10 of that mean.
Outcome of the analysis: 0.04 mag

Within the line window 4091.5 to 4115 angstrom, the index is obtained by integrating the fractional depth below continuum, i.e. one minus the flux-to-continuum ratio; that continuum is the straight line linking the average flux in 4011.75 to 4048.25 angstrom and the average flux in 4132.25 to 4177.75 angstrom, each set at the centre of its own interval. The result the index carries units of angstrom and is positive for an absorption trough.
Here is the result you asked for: 1.3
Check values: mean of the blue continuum 64.6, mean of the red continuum 66.8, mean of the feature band 62.1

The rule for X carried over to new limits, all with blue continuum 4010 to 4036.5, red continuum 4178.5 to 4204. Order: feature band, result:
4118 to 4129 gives -0.6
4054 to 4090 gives 1.0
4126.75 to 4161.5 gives -1.2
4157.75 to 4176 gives -0.6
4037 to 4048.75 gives 0.1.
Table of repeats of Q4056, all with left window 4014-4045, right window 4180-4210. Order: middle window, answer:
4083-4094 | -0.06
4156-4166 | -0.05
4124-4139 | -0.03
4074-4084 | 0.05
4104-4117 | -0.01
